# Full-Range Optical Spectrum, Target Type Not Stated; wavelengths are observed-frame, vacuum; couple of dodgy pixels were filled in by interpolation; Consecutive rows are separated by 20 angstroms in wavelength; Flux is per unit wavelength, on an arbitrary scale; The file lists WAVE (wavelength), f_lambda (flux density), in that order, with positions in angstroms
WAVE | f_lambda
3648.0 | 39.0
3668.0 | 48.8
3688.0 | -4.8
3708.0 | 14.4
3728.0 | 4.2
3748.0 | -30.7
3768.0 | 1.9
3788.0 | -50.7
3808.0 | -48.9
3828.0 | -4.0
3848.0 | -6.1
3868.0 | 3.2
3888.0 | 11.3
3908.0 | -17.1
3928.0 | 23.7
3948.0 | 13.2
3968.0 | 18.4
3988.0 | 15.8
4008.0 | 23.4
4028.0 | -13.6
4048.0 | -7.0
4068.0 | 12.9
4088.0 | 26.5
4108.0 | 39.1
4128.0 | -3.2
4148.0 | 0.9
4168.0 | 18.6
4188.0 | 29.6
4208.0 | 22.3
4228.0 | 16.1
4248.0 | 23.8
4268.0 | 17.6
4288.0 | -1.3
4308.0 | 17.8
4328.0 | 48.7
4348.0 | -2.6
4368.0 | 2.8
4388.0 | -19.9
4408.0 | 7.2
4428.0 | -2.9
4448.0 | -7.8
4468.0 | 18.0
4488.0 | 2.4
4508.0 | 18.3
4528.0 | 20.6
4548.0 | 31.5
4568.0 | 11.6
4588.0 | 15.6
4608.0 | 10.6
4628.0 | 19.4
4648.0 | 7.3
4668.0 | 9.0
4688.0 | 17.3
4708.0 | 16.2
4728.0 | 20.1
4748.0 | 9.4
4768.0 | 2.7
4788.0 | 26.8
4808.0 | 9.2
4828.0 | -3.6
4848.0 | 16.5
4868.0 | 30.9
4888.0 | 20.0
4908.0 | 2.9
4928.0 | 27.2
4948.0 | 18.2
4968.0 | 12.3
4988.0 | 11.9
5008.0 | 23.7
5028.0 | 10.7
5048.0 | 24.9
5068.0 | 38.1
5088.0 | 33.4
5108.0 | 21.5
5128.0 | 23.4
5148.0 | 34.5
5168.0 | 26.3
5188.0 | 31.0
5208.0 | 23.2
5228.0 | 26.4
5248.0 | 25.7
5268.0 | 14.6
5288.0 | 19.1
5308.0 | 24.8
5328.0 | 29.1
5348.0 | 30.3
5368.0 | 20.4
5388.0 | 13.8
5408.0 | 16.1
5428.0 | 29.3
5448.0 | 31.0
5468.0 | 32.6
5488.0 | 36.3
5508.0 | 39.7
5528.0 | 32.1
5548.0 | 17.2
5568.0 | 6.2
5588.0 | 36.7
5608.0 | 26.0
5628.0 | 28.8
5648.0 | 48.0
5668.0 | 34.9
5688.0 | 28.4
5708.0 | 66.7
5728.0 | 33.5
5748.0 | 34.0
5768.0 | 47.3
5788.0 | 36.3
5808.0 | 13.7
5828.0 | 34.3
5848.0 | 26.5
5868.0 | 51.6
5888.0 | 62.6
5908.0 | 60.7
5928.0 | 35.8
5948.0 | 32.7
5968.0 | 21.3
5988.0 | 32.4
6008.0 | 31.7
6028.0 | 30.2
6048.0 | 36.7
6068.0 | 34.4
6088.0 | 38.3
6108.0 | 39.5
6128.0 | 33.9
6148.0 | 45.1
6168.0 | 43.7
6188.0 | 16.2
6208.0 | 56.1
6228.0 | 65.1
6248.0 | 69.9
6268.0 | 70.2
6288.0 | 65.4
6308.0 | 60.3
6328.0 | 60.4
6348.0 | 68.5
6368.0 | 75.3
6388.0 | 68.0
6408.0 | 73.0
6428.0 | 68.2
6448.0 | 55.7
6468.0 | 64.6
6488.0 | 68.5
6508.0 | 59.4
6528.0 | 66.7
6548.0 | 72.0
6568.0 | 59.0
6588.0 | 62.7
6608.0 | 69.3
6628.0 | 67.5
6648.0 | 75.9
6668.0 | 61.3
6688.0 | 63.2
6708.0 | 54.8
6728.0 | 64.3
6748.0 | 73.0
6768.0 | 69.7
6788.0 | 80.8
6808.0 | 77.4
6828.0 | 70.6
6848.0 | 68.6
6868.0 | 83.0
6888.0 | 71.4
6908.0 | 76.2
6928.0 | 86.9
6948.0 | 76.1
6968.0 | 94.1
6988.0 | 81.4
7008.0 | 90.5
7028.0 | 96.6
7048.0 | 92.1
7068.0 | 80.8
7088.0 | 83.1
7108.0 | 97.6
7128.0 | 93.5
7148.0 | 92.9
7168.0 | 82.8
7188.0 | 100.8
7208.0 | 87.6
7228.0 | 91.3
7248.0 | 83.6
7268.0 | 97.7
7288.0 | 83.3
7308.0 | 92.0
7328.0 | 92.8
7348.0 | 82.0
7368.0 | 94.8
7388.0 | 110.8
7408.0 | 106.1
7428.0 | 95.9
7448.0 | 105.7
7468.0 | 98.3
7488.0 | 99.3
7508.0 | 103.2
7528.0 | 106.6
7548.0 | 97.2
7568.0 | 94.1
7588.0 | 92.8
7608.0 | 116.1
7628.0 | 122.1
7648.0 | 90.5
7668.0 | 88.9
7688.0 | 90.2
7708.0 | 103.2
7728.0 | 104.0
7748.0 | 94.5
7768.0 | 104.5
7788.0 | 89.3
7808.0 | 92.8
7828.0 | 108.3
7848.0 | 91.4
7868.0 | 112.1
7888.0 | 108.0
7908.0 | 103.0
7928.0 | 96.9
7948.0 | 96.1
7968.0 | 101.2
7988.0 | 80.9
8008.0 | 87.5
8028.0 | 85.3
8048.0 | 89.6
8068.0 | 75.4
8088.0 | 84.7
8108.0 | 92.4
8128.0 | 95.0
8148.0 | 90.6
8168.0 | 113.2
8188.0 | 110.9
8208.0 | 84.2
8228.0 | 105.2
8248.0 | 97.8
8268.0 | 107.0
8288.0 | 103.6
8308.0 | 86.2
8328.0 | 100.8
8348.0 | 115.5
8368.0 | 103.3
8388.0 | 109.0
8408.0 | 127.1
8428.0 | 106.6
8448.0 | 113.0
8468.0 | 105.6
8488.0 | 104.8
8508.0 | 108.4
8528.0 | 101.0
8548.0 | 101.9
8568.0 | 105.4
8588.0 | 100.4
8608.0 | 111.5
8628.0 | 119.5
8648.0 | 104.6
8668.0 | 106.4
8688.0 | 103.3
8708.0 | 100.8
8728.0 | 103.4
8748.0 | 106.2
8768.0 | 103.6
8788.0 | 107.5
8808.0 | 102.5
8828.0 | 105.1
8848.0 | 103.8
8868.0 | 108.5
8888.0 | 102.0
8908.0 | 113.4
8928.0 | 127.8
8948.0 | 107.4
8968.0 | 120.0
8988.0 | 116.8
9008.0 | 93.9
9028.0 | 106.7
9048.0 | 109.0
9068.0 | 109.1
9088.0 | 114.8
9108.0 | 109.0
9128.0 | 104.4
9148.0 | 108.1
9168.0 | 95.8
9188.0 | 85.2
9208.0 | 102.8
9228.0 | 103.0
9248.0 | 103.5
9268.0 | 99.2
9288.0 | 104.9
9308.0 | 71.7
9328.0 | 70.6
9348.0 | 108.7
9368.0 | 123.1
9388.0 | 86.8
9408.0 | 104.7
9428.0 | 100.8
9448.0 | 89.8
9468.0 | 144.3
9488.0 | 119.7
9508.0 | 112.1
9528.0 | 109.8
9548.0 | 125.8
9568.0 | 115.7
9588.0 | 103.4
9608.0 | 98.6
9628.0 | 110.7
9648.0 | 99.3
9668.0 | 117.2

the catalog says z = 0.558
